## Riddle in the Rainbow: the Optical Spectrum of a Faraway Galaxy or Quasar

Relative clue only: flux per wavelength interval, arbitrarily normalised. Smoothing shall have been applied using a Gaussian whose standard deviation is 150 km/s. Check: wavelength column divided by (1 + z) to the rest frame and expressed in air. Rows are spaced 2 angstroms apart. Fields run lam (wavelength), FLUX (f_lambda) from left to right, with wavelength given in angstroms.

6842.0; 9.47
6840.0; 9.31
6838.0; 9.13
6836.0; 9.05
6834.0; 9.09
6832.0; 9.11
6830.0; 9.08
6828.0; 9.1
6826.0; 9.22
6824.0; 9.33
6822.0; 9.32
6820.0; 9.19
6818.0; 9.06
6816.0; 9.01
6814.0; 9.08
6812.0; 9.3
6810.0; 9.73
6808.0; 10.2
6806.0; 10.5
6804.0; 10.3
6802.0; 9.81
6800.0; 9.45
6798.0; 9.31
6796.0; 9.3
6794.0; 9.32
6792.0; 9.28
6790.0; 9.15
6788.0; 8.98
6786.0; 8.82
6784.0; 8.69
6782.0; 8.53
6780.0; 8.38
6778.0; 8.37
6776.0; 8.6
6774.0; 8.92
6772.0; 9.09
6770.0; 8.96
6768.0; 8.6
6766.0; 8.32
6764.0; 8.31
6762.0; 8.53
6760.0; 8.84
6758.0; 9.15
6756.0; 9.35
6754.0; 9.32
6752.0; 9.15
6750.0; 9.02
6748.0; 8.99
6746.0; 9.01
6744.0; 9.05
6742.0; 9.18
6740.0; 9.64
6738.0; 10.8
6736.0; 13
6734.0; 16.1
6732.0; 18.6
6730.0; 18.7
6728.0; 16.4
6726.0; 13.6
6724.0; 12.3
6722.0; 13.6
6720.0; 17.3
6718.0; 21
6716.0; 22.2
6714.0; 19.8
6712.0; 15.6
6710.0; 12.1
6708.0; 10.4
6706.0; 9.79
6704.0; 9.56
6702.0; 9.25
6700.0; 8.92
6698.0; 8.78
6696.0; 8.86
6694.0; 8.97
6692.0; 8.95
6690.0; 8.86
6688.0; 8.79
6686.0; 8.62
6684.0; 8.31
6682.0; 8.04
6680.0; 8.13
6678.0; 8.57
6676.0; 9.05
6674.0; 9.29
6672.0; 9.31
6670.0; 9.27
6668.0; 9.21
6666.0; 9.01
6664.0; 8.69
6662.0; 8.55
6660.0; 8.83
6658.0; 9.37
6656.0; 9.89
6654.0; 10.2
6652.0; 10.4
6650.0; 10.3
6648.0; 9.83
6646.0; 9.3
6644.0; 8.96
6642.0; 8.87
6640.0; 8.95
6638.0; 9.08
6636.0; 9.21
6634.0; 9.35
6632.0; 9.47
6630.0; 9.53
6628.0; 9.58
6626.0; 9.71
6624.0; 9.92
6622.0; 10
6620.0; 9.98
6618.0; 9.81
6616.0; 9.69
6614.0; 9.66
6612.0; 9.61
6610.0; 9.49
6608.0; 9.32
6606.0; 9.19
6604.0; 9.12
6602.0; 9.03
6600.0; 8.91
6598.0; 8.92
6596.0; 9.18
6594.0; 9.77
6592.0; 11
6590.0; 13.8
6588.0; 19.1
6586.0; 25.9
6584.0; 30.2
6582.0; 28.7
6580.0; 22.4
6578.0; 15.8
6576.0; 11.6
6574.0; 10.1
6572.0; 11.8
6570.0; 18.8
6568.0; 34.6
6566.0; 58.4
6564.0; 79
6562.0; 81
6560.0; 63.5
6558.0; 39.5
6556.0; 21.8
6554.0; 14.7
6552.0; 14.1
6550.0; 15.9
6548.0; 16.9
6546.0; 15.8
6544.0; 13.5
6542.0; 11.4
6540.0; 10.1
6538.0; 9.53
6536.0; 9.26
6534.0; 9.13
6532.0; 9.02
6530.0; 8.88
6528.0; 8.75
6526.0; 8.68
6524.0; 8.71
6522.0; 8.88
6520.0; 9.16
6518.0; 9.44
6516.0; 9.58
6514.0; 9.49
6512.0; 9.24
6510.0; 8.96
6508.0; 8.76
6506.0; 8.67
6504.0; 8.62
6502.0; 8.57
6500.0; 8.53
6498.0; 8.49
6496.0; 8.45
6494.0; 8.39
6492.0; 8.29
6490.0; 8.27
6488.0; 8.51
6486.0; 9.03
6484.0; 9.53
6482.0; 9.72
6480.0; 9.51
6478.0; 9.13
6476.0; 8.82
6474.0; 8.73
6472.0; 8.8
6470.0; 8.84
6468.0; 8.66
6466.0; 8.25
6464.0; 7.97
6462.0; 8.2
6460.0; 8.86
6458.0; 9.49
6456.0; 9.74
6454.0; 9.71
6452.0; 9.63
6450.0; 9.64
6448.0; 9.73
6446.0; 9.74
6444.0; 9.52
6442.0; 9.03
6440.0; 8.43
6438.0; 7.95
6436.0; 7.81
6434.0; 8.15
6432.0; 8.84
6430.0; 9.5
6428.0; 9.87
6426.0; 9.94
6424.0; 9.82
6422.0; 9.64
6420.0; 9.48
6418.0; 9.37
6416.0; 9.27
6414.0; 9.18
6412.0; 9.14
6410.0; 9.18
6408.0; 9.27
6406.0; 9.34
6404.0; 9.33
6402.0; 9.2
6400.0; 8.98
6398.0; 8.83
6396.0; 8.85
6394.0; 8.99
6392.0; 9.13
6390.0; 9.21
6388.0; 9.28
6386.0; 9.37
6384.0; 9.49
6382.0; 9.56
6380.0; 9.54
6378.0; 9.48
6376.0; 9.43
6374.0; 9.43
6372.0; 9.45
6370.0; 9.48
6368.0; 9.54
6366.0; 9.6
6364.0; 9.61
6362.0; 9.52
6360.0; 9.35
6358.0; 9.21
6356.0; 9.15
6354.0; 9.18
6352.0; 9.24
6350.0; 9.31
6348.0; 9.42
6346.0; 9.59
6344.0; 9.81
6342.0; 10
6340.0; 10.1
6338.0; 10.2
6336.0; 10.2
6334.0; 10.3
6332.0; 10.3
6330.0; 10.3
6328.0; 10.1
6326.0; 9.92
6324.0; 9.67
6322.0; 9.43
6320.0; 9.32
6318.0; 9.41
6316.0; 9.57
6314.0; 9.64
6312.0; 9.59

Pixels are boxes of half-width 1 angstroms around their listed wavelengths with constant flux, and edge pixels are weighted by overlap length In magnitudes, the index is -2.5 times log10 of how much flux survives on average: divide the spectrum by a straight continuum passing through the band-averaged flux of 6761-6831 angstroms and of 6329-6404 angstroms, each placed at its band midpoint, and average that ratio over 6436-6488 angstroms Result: 0.05 mag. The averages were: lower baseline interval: 9.5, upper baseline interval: 9.12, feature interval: 9.03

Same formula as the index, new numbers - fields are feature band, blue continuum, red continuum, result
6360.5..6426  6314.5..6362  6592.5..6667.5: 0.03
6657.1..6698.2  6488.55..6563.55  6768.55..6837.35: 0.32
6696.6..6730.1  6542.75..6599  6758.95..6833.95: 0.08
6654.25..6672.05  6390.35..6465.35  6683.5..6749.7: 0.26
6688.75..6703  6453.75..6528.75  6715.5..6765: 0.29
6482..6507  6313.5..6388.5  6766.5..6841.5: 0.10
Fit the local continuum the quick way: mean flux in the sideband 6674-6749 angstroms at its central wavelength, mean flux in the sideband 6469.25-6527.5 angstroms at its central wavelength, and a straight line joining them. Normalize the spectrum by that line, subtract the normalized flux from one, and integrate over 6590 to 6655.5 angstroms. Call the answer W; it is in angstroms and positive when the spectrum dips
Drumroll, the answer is 6.09 angstroms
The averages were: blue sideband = 8.89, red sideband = 11.8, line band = 9.61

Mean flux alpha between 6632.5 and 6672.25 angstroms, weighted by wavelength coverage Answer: 9.33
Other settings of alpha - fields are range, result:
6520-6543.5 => 9.39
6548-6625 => 20.8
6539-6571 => 31.8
